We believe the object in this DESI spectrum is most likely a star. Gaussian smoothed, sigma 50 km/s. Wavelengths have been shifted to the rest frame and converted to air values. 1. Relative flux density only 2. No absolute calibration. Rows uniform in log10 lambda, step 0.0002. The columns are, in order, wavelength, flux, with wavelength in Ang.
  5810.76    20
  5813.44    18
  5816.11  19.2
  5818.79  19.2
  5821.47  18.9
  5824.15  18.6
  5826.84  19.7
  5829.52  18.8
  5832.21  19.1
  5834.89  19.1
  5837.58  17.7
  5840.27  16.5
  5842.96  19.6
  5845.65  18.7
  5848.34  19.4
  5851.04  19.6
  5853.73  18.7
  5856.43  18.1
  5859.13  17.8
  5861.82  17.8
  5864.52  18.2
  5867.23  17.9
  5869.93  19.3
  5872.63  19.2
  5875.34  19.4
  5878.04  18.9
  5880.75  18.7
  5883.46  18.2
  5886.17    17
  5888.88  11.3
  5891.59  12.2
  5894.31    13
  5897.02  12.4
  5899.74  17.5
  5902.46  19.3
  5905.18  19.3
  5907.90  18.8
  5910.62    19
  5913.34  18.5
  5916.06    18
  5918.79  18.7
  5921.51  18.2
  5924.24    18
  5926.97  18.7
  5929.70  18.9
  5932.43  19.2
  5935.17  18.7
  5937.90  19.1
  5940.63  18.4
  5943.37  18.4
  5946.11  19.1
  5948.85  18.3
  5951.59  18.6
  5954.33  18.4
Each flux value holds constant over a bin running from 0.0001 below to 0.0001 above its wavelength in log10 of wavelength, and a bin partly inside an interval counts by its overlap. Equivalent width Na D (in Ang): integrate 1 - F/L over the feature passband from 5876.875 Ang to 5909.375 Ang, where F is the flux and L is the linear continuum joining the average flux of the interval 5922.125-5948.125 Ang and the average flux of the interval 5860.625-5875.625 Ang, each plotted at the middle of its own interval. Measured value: 3.9 Ang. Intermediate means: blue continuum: 18.6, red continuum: 18.7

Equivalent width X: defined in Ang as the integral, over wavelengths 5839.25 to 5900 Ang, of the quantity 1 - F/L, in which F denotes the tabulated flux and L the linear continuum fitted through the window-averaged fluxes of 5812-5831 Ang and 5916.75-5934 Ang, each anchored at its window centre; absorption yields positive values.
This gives 4.6 Ang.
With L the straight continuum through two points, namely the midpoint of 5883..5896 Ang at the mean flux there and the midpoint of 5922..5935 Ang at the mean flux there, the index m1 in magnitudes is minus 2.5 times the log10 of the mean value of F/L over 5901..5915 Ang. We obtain -0.17 mag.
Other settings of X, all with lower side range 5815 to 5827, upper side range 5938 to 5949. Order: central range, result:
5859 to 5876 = 0.3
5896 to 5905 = 0.9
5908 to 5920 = 0.1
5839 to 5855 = 0.2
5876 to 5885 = 0.1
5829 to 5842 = 0.5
